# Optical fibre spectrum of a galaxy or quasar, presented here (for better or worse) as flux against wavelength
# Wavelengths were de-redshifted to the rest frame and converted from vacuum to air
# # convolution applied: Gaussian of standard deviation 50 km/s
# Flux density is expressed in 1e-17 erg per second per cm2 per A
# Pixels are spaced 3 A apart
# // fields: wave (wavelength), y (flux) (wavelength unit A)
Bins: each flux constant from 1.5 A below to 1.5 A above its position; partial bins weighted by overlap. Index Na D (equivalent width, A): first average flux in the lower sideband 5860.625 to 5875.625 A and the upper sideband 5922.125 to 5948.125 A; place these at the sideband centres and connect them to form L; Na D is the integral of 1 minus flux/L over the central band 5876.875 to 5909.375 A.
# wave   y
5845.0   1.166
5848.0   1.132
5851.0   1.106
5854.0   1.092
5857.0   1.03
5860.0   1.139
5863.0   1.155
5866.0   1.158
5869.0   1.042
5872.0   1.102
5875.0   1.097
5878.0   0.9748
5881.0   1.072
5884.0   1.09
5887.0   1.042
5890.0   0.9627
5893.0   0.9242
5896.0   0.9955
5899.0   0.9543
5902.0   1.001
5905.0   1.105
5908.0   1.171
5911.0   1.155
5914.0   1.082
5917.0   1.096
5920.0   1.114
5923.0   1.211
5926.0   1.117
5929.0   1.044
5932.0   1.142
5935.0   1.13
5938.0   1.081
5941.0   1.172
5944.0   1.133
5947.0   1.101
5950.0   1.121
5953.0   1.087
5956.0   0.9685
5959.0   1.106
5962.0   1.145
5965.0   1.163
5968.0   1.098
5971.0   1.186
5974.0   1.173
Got 2.6 A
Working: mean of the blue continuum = 1.11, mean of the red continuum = 1.12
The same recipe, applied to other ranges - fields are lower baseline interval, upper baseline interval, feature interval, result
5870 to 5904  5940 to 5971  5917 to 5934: -0.8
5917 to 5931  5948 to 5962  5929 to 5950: -0.4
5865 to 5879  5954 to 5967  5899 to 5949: -1.1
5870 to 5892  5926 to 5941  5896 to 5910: 0.2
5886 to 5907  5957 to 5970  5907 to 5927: -1.9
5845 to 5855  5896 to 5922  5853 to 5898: 1.9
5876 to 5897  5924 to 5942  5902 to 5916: -0.7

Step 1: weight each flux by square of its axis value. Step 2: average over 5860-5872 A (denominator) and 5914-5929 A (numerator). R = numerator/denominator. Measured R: 1.0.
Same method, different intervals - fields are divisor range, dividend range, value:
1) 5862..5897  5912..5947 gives 1.08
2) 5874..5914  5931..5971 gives 1.09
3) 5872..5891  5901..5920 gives 1.07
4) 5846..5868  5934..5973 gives 1.03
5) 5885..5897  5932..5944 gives 1.17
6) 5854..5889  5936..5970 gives 1.05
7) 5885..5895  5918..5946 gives 1.16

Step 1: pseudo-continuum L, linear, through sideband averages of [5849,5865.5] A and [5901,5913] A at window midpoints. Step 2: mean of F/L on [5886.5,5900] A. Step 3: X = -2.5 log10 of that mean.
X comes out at 0.15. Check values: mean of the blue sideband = 1.11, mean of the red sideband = 1.11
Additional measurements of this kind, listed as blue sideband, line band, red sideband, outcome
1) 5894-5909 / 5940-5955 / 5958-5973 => 0.00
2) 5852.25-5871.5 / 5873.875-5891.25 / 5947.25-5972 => 0.06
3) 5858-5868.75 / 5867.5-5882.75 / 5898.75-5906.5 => 0.04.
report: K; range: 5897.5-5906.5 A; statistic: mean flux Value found 1.02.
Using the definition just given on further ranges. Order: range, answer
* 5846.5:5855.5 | 1.11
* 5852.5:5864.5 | 1.1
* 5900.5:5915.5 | 1.1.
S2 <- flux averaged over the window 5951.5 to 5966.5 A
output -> 1.09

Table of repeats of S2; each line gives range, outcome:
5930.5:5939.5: 1.12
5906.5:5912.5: 1.16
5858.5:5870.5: 1.12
